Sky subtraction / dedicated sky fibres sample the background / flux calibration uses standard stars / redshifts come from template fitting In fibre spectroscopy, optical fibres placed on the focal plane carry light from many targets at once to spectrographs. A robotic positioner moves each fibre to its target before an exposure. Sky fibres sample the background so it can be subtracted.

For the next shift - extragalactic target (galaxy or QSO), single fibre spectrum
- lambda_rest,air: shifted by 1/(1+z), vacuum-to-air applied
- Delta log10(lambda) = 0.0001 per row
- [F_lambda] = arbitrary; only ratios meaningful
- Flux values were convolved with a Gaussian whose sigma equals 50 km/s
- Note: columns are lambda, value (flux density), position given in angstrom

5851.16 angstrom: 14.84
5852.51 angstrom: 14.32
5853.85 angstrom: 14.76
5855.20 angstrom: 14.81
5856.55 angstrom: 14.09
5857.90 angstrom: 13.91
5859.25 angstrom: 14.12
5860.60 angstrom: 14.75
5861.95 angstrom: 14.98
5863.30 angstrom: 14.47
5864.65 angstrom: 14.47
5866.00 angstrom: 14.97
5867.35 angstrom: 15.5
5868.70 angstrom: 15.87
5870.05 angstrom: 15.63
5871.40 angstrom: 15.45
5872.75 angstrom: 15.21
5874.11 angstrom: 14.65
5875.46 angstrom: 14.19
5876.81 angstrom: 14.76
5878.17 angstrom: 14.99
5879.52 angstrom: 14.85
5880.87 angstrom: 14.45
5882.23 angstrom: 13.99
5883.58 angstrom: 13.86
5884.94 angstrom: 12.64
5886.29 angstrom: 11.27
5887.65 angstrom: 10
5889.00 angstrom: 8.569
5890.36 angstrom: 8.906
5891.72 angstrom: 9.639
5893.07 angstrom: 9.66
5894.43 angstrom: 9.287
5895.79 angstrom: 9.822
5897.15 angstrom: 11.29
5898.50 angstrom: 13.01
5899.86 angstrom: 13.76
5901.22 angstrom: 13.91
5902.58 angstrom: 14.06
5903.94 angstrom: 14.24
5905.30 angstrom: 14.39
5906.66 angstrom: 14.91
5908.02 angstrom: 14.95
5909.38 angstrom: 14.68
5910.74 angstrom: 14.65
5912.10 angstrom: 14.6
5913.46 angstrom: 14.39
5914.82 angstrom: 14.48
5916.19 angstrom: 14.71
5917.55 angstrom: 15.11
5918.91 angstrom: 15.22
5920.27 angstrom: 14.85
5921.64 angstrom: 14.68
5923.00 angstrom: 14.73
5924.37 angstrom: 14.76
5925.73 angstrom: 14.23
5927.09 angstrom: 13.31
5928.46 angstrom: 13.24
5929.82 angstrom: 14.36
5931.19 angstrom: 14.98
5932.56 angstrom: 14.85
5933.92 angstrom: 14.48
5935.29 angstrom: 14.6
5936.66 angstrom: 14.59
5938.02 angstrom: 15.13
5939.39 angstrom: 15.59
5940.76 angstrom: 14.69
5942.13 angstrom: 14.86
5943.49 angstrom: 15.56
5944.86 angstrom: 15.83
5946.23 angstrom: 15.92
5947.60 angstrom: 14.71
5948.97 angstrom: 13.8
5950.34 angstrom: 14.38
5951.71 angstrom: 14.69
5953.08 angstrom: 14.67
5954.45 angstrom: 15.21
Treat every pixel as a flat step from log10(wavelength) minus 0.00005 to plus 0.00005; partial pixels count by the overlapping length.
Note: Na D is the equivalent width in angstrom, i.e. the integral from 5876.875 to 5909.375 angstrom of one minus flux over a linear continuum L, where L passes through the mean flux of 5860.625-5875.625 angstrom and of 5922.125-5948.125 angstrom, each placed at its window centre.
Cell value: 5.2 angstrom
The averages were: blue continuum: 15.1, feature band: 12.5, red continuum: 14.8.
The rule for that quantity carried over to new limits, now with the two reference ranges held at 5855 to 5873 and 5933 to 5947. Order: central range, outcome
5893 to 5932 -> 3.01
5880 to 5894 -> 3.40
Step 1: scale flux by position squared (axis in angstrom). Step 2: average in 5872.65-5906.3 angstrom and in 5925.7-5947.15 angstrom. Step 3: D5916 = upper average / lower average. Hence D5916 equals 1.19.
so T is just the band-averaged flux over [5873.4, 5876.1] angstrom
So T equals 14.4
